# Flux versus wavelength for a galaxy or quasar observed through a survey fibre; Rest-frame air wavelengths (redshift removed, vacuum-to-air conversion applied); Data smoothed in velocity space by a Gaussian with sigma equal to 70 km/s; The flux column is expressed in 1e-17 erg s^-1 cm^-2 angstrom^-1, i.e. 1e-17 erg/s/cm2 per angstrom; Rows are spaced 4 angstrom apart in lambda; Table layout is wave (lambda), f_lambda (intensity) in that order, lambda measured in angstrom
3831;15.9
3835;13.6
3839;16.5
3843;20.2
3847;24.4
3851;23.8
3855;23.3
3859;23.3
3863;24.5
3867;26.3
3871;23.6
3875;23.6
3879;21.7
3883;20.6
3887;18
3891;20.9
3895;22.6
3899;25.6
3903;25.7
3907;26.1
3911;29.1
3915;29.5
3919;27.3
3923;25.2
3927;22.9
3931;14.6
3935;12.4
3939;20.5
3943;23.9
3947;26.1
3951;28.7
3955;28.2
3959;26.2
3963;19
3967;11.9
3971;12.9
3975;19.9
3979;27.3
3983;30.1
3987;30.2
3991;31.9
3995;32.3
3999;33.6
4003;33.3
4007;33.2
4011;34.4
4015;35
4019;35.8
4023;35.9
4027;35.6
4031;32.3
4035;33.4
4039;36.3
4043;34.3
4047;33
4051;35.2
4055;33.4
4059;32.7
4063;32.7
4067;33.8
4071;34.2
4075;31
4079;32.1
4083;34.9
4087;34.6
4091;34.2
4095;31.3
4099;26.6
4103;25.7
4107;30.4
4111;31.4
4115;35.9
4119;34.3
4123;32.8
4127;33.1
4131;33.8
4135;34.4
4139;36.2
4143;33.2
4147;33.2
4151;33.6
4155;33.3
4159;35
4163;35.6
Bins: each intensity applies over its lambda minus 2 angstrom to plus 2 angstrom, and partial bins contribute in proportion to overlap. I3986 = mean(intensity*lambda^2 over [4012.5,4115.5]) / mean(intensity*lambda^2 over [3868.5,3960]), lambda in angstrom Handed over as 1.5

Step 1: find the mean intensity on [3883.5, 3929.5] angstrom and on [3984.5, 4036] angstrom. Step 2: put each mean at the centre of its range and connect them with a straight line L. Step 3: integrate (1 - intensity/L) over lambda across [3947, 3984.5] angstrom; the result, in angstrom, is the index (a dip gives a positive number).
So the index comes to 8.68 angstrom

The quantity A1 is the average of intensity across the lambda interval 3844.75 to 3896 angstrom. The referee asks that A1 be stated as 22.8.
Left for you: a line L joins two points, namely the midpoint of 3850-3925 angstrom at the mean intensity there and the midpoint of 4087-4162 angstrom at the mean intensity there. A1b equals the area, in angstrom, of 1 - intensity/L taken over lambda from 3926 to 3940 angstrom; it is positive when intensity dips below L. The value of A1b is 4.8 angstrom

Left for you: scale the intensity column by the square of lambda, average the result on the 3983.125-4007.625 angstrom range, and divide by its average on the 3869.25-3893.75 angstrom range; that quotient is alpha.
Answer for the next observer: 1.6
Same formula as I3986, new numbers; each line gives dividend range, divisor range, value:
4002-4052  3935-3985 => 1.59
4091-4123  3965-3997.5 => 1.34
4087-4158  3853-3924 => 1.51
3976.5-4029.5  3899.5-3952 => 1.43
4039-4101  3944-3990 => 1.46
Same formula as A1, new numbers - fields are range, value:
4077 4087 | 33.7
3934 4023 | 27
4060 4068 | 33.1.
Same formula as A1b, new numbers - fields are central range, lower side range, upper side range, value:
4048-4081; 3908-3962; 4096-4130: -4.23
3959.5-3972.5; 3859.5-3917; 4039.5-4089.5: 5.63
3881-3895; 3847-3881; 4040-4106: 2.59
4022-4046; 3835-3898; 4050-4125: -3.69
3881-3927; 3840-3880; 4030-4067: 2.31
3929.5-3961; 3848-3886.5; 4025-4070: 5.91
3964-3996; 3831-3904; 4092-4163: 3.05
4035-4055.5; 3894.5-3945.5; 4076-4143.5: -3.40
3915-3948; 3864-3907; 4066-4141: 4.06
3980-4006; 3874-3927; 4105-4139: -3.40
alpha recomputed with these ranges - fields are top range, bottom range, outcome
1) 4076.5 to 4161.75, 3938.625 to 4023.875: 1.26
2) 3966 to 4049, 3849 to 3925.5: 1.35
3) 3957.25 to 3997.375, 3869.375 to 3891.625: 1.19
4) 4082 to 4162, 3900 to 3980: 1.58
